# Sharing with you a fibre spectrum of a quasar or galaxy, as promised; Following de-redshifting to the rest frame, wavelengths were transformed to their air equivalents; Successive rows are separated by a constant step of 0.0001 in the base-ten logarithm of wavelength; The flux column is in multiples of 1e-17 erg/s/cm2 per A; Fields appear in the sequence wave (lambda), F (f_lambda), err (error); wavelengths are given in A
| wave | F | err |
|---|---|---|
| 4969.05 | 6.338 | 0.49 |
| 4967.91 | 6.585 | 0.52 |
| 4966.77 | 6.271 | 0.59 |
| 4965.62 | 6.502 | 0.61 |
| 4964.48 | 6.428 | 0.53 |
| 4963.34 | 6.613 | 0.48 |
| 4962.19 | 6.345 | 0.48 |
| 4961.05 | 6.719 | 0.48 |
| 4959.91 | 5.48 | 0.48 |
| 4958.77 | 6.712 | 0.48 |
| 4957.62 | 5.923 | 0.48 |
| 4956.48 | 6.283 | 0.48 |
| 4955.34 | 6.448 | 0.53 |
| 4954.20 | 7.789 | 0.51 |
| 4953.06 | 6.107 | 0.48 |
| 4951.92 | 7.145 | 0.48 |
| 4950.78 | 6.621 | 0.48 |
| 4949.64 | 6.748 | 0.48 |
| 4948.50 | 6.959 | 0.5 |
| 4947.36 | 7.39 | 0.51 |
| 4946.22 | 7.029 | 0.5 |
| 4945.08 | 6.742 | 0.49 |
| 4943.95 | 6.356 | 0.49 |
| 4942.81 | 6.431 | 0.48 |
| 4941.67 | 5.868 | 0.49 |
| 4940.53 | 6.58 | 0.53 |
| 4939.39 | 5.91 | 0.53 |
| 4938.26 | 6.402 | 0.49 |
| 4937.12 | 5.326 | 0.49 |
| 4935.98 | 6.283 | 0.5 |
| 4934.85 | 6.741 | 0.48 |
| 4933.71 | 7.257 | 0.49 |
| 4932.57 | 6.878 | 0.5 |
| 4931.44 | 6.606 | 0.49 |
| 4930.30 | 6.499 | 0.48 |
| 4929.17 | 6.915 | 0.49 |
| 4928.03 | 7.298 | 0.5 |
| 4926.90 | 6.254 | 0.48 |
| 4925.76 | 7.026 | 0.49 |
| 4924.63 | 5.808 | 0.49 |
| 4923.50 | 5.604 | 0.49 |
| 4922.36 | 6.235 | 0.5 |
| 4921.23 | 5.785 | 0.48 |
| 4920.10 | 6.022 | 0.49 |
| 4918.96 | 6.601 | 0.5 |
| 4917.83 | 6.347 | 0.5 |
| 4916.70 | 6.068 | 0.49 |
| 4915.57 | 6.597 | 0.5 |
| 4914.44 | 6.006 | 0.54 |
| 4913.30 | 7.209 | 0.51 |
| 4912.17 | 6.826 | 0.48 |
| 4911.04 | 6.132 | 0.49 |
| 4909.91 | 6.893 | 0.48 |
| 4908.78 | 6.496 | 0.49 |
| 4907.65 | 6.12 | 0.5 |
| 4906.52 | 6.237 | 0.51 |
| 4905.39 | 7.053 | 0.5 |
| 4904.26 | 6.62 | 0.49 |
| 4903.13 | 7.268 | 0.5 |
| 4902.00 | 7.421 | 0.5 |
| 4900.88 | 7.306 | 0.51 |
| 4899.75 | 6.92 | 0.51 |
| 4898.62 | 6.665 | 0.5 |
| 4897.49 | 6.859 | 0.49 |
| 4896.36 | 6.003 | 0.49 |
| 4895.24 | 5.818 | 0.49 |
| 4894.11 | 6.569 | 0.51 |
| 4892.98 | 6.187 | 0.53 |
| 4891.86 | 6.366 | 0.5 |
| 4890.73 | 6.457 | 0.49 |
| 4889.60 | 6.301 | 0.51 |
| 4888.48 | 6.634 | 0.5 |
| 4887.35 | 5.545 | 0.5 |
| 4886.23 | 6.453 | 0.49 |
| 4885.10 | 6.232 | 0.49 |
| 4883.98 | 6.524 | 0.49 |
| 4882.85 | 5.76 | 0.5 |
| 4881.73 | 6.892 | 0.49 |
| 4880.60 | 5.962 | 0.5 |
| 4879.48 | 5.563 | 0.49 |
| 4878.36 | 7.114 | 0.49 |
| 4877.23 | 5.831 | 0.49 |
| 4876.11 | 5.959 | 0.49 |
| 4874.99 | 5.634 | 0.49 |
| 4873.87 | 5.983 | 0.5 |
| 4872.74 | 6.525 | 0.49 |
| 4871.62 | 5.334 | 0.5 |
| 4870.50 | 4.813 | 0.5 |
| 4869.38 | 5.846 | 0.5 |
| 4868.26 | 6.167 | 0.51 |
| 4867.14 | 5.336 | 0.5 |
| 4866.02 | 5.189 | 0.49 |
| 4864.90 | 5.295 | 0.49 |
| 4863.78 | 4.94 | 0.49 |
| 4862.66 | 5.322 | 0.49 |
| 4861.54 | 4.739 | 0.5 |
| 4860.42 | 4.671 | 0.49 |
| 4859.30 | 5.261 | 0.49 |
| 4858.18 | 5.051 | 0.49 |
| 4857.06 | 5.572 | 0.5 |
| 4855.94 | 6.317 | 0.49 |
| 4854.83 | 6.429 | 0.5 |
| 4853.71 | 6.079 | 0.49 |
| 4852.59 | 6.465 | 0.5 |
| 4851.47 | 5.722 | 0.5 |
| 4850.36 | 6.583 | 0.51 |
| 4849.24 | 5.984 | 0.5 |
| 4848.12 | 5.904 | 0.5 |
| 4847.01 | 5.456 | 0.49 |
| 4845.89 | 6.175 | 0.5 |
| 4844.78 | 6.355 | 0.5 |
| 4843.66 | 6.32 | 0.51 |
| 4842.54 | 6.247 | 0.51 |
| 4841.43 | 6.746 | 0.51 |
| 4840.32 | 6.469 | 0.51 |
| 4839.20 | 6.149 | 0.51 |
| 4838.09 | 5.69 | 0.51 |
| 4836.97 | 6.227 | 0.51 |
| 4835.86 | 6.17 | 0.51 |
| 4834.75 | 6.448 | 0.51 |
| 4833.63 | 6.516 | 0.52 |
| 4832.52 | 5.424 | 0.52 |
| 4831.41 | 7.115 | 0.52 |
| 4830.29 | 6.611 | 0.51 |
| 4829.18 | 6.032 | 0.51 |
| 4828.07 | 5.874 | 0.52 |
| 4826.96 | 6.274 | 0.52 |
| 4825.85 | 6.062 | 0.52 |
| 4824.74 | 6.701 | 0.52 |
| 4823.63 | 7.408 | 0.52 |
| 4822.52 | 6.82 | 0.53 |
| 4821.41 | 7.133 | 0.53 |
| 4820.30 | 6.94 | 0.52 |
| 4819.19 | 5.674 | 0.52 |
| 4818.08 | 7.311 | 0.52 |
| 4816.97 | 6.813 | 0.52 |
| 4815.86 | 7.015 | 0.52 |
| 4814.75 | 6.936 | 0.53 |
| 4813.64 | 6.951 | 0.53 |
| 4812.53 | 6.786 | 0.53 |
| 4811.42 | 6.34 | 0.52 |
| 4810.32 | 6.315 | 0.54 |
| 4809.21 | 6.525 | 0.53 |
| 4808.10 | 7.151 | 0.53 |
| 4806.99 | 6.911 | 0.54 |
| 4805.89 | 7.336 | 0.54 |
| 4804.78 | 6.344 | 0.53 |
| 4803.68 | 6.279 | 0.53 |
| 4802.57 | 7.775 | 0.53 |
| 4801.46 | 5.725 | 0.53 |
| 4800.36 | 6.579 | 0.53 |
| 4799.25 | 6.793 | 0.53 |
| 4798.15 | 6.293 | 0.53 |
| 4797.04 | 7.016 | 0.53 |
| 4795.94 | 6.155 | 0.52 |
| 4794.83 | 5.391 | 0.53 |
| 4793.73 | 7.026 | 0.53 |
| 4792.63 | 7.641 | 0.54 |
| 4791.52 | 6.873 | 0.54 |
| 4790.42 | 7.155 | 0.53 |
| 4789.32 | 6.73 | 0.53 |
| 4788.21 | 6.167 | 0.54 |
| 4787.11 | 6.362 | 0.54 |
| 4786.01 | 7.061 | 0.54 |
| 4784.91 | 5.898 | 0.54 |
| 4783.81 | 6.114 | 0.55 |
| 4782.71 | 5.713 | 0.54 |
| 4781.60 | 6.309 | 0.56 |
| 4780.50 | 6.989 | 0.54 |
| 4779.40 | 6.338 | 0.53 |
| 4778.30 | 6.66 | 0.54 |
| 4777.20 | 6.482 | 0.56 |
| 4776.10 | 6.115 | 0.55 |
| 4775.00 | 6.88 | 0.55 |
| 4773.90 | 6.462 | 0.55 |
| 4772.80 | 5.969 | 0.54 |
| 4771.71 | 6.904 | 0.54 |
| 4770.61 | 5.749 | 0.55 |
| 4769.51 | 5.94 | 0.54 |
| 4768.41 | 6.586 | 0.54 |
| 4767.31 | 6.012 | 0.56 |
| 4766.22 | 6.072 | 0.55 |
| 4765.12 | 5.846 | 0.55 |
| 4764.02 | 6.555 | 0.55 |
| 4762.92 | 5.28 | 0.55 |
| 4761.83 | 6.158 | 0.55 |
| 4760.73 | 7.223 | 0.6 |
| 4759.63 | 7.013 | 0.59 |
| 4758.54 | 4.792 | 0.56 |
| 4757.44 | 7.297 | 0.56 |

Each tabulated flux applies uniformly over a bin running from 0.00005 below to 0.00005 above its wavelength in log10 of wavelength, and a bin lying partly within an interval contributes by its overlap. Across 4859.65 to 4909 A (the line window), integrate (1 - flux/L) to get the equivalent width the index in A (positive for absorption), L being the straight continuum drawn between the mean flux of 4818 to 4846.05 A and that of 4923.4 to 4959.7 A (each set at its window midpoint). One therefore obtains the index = 2.9 A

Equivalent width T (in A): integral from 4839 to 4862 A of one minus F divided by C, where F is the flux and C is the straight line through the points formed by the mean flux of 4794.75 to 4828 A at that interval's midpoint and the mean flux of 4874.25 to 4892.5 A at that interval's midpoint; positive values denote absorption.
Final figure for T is 1.7 A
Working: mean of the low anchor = 6.66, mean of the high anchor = 6.2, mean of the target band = 5.94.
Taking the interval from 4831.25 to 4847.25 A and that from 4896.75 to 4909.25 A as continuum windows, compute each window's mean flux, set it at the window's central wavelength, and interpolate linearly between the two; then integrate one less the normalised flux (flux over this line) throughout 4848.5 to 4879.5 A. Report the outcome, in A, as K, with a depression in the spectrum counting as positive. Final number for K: 3.6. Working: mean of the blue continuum 6.23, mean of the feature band 5.71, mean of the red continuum 6.8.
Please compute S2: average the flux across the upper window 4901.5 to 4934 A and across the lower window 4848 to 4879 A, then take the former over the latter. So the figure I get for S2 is 1.15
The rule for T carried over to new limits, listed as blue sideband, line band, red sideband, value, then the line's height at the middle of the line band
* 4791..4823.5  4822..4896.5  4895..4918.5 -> 7.1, 6.67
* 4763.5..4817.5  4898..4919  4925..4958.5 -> -0.3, 6.59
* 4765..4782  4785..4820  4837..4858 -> -2.4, 6.26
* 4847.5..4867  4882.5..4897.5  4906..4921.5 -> -0.5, 6.06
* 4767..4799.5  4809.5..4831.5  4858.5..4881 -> -2.1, 6.08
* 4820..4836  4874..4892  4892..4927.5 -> 0.8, 6.49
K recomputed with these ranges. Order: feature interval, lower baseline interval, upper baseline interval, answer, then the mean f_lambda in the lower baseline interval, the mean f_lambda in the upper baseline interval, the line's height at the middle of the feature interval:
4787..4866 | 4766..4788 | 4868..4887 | -1.8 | 6.33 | 6.03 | 6.18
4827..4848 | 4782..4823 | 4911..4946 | 1.2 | 6.65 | 6.42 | 6.58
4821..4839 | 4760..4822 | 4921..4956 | 0.4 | 6.53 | 6.56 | 6.54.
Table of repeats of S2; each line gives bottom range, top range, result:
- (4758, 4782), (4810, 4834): 1.05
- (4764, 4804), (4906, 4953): 1.01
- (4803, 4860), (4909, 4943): 1.01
